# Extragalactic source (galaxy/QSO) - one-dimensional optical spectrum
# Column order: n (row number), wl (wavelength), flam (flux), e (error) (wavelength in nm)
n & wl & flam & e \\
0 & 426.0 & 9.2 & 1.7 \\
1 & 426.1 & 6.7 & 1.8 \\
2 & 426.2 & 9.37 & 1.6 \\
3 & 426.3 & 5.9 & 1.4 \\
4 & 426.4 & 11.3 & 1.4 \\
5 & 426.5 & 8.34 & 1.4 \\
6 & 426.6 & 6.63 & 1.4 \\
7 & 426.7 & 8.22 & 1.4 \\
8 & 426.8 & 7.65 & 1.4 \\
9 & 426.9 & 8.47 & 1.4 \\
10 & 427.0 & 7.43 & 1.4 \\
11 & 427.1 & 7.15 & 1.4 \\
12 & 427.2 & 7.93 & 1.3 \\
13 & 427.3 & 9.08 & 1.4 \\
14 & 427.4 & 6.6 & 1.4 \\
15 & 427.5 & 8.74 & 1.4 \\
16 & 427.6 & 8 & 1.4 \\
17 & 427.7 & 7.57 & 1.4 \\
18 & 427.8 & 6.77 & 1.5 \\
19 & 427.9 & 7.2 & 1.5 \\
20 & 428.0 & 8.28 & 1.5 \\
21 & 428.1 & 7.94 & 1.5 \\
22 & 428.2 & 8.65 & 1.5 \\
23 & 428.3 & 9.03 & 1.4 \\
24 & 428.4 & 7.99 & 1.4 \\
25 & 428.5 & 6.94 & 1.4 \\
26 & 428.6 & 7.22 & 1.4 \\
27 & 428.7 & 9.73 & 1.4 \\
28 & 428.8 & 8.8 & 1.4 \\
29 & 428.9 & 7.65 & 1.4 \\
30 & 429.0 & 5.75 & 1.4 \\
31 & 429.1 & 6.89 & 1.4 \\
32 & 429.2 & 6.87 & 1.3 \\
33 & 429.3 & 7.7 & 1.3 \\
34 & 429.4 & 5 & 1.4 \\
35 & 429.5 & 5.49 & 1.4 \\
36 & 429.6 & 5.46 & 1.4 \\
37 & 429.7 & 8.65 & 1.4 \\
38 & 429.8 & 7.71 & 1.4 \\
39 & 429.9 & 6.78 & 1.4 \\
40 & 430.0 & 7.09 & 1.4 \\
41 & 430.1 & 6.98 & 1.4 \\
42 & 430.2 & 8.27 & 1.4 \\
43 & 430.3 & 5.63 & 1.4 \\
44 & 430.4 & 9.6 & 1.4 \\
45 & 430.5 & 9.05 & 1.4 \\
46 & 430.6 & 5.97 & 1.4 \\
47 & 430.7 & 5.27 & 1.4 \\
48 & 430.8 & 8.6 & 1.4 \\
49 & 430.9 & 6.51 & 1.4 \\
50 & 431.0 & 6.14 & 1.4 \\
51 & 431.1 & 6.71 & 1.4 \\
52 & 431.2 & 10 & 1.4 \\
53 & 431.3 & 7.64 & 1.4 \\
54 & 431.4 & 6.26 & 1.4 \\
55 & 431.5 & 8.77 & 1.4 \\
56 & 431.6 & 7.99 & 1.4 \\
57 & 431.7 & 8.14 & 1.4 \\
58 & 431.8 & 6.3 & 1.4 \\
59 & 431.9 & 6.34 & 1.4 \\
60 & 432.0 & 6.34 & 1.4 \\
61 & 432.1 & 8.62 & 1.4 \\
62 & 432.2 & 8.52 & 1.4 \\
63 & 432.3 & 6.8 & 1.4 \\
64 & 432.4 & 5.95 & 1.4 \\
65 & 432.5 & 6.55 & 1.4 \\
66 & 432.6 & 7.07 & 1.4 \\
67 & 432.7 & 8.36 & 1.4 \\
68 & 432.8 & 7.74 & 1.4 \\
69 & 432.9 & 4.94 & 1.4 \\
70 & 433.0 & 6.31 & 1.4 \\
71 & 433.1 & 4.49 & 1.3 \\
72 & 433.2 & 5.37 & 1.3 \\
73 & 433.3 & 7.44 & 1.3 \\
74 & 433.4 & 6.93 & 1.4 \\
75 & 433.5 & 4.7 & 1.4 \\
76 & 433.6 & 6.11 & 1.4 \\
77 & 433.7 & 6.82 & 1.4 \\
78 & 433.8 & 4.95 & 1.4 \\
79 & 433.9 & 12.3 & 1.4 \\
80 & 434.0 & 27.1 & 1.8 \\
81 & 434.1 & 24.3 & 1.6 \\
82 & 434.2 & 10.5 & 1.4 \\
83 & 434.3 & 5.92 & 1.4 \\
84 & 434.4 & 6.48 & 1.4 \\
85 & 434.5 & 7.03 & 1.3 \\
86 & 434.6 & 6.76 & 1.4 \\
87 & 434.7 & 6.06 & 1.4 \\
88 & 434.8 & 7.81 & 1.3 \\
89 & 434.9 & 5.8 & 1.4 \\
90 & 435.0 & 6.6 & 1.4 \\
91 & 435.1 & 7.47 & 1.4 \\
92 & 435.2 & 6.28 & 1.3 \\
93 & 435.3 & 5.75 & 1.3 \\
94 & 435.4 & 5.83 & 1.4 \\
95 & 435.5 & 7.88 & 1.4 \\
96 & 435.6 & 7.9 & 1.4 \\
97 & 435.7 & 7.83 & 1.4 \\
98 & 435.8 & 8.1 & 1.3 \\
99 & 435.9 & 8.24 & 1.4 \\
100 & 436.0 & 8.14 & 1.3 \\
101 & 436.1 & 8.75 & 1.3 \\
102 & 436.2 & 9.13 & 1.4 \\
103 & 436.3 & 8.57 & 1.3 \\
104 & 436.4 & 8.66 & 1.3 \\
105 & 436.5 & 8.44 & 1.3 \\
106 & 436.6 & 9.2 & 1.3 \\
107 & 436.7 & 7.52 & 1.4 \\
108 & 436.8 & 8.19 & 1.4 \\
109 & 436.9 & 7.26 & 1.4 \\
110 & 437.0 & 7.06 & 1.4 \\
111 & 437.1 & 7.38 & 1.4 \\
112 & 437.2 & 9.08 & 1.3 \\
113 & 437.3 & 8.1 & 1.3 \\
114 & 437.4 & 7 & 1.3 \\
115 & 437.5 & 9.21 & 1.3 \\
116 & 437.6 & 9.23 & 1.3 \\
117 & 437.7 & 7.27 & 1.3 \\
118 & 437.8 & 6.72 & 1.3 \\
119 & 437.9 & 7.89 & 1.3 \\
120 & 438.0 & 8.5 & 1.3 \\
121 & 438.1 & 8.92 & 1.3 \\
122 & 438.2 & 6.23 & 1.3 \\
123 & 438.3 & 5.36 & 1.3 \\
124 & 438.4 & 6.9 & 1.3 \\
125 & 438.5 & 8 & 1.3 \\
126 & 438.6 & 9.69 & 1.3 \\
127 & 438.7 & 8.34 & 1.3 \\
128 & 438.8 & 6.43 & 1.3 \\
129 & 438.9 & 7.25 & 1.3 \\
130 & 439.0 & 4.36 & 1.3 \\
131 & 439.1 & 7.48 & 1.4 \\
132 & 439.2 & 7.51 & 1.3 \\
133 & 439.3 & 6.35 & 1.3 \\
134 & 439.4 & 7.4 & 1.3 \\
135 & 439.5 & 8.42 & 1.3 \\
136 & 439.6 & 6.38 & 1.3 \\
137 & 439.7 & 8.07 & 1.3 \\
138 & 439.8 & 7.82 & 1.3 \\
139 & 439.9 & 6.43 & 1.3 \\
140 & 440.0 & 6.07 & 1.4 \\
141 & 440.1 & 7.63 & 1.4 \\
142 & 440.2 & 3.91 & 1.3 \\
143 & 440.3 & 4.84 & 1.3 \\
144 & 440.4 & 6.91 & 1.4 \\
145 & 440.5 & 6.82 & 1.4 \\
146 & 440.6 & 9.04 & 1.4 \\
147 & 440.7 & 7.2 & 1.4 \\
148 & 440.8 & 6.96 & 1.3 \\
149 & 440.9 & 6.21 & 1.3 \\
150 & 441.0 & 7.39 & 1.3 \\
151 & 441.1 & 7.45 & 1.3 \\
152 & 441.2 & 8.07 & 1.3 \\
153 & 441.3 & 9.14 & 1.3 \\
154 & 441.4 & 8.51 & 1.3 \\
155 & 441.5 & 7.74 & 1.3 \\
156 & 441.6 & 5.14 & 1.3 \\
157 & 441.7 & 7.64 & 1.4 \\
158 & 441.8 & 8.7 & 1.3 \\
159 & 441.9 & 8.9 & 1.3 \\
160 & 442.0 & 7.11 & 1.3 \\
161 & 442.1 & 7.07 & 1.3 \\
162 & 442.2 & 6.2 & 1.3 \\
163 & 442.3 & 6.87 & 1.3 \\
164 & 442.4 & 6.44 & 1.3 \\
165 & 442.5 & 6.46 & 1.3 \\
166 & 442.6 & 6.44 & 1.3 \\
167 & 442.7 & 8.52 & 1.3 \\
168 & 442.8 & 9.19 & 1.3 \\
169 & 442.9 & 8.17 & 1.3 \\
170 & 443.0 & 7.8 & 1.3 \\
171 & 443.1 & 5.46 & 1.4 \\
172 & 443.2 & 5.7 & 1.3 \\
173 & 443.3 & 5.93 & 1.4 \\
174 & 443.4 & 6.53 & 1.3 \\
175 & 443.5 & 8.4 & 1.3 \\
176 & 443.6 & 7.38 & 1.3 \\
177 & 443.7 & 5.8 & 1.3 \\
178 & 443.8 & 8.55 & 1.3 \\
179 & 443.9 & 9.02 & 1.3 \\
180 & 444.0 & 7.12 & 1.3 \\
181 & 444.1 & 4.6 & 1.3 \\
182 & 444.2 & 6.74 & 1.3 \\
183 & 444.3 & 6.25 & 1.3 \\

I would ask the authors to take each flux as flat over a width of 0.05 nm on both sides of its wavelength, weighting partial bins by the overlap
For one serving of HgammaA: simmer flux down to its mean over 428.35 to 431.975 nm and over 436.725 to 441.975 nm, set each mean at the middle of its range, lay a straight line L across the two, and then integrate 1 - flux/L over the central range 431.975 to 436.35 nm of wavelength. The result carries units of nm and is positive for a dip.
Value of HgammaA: -0.39 nm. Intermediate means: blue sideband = 7.27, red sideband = 7.39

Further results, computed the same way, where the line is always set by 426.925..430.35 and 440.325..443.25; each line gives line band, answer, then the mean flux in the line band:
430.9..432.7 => 0.027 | 7.31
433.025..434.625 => -0.387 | 9.19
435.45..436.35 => -0.110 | 8.28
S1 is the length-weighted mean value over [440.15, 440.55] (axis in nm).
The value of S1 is 5.62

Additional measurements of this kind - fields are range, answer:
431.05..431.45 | 7.65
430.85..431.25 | 7.34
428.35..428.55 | 7.46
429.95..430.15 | 7.04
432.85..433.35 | 5.71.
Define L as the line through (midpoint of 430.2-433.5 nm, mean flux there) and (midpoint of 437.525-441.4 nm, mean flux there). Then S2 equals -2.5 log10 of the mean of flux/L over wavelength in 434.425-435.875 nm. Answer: 0.03 mag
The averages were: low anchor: 7.06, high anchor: 7.26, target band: 6.95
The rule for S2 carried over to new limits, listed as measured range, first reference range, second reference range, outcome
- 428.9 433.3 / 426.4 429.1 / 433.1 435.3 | 0.17 mag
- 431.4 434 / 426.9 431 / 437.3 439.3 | 0.02 mag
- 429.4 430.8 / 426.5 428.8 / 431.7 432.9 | 0.06 mag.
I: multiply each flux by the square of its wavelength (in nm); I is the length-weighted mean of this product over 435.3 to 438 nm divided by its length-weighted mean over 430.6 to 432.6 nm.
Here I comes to 1.1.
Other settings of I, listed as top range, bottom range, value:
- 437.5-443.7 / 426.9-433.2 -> 1.04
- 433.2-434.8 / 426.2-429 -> 1.21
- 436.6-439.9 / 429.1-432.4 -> 1.08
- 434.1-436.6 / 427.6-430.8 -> 1.10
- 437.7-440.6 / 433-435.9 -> 0.88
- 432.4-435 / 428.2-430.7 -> 1.15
